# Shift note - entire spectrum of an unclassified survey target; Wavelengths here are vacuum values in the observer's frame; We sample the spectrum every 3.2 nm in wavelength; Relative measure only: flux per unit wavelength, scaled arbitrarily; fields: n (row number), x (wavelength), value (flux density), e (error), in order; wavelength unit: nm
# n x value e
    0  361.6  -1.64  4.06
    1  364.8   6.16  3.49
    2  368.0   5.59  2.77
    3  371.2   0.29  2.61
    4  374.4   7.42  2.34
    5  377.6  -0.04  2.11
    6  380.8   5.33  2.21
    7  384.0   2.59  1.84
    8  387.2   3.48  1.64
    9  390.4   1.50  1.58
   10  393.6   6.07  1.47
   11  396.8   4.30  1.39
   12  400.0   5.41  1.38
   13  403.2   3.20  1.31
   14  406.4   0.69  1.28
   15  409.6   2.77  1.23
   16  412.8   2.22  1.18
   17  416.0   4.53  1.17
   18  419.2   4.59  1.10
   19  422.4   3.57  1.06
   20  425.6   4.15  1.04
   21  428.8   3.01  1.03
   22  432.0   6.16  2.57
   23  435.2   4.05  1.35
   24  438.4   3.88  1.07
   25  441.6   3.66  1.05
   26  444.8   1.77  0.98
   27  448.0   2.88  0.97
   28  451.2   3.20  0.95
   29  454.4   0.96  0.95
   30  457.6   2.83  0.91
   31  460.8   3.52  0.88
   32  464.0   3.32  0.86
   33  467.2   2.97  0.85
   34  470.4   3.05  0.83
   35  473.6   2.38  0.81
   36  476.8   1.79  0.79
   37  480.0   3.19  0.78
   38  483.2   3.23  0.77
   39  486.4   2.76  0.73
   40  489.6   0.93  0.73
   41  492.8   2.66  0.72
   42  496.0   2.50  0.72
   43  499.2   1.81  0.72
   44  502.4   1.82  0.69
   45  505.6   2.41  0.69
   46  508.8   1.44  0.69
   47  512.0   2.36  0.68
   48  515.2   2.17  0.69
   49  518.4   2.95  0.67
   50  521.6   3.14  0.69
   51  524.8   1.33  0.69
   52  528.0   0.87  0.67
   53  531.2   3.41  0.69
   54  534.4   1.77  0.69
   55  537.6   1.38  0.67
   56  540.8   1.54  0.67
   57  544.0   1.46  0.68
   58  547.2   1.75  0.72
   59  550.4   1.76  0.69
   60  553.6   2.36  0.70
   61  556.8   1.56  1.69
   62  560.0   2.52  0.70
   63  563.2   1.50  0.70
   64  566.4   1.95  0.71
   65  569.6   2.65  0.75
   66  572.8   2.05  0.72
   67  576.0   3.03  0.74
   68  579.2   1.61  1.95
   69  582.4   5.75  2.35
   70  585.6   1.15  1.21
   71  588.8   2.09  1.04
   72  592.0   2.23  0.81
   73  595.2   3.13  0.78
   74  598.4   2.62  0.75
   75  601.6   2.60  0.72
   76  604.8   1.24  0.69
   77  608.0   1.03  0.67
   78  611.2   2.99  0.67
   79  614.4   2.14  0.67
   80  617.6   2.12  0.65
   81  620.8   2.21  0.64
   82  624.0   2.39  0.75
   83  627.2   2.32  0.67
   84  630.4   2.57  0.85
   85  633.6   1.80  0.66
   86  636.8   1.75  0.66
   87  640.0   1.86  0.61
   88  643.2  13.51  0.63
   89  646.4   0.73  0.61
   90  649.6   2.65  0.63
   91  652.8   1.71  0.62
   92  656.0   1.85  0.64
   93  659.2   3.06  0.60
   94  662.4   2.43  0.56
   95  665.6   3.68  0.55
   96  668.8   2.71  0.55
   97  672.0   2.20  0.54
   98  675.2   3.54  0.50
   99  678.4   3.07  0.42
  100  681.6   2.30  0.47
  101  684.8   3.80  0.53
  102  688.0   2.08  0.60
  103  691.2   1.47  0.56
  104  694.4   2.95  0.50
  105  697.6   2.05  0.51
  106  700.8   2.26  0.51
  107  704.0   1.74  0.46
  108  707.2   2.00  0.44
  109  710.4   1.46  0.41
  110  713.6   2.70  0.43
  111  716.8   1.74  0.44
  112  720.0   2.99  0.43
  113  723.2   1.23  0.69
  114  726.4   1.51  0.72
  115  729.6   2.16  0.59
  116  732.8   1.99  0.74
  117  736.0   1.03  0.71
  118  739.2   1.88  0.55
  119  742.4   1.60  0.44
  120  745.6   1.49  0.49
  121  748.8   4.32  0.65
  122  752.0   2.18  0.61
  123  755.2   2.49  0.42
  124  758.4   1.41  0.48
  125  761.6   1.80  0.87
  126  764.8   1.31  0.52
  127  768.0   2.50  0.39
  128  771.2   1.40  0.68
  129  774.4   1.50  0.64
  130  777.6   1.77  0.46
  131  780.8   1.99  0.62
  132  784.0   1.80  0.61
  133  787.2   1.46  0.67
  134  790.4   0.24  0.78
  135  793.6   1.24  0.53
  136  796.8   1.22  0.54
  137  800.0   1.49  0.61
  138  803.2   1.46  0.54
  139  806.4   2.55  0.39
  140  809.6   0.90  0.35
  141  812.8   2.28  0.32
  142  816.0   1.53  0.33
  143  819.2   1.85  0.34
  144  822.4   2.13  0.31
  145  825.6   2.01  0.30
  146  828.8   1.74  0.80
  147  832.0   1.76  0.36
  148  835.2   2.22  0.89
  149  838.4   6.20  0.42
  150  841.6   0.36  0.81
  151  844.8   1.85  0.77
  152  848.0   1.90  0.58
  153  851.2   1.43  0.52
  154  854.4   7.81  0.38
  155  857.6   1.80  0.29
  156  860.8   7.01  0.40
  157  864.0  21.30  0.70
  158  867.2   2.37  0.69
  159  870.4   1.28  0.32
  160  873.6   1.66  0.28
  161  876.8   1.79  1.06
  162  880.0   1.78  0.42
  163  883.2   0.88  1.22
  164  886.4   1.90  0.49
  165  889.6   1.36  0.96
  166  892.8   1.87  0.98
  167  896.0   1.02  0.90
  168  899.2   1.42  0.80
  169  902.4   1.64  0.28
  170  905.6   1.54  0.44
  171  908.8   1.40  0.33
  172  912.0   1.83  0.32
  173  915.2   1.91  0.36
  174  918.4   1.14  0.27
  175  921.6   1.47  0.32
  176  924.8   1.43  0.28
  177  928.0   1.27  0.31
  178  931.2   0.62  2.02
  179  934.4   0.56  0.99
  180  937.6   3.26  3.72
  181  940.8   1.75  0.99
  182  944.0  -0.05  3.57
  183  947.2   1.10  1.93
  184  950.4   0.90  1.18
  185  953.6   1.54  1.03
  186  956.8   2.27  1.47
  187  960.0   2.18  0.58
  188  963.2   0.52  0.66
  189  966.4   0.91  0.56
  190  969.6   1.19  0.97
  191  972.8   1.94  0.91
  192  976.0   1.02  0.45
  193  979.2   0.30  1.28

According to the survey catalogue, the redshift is 0.72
